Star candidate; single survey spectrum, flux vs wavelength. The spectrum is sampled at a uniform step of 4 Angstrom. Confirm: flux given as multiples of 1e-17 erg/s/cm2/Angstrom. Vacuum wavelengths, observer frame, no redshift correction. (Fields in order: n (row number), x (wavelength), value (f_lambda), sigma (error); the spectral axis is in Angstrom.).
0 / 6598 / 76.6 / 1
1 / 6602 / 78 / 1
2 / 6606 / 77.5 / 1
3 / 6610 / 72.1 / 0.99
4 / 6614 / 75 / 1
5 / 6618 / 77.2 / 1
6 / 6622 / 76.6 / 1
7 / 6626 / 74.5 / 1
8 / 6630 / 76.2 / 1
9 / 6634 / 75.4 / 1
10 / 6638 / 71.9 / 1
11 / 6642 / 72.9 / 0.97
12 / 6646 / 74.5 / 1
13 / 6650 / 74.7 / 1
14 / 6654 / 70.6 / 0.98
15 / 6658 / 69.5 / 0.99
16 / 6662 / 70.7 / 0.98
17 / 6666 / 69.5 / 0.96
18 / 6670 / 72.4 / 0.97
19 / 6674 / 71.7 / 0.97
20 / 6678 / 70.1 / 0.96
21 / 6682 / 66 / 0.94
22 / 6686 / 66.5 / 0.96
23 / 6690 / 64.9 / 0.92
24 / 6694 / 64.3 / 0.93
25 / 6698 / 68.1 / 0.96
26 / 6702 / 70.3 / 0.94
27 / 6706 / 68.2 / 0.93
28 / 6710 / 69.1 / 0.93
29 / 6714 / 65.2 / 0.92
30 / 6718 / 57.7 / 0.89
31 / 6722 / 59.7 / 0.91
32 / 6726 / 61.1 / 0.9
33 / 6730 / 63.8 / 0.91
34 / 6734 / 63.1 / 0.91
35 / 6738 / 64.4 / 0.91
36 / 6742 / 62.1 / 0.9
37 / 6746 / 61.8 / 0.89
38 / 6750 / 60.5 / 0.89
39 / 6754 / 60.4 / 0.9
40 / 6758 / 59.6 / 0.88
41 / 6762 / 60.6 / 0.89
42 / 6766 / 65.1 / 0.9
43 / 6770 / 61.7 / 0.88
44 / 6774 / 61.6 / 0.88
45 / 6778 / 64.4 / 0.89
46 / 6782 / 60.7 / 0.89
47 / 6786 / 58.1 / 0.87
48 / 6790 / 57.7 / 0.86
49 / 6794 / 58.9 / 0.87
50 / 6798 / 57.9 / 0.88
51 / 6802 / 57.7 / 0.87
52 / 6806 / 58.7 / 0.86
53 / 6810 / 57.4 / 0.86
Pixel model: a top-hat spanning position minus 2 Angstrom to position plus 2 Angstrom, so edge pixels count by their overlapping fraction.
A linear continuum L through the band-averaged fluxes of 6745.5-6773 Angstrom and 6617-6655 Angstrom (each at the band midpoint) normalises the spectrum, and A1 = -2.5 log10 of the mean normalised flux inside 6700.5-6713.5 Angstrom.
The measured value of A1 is -0.03 mag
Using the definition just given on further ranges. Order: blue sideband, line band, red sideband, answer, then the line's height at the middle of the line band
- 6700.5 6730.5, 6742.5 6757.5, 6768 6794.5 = 0.03 mag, 62.3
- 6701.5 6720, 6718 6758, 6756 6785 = 0.04 mag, 64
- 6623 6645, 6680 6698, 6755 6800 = 0.05 mag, 69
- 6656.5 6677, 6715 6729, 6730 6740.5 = 0.08 mag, 65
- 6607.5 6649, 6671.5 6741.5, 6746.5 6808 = 0.03 mag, 67.1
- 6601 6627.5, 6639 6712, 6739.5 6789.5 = 0.00 mag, 69.9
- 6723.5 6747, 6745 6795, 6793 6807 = -0.01 mag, 60.3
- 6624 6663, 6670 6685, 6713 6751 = -0.01 mag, 68.8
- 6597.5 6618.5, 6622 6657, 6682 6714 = -0.01 mag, 72.9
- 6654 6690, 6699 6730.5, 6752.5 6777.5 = 0.02 mag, 65.8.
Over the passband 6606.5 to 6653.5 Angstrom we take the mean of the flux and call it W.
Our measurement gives 74.6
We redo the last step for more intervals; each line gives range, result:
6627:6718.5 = 69.8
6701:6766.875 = 63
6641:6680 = 71.6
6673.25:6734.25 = 65.6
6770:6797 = 60.3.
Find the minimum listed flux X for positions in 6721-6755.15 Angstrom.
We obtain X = 59.7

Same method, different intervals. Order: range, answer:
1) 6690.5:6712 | 64.3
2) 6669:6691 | 64.9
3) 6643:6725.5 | 57.7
